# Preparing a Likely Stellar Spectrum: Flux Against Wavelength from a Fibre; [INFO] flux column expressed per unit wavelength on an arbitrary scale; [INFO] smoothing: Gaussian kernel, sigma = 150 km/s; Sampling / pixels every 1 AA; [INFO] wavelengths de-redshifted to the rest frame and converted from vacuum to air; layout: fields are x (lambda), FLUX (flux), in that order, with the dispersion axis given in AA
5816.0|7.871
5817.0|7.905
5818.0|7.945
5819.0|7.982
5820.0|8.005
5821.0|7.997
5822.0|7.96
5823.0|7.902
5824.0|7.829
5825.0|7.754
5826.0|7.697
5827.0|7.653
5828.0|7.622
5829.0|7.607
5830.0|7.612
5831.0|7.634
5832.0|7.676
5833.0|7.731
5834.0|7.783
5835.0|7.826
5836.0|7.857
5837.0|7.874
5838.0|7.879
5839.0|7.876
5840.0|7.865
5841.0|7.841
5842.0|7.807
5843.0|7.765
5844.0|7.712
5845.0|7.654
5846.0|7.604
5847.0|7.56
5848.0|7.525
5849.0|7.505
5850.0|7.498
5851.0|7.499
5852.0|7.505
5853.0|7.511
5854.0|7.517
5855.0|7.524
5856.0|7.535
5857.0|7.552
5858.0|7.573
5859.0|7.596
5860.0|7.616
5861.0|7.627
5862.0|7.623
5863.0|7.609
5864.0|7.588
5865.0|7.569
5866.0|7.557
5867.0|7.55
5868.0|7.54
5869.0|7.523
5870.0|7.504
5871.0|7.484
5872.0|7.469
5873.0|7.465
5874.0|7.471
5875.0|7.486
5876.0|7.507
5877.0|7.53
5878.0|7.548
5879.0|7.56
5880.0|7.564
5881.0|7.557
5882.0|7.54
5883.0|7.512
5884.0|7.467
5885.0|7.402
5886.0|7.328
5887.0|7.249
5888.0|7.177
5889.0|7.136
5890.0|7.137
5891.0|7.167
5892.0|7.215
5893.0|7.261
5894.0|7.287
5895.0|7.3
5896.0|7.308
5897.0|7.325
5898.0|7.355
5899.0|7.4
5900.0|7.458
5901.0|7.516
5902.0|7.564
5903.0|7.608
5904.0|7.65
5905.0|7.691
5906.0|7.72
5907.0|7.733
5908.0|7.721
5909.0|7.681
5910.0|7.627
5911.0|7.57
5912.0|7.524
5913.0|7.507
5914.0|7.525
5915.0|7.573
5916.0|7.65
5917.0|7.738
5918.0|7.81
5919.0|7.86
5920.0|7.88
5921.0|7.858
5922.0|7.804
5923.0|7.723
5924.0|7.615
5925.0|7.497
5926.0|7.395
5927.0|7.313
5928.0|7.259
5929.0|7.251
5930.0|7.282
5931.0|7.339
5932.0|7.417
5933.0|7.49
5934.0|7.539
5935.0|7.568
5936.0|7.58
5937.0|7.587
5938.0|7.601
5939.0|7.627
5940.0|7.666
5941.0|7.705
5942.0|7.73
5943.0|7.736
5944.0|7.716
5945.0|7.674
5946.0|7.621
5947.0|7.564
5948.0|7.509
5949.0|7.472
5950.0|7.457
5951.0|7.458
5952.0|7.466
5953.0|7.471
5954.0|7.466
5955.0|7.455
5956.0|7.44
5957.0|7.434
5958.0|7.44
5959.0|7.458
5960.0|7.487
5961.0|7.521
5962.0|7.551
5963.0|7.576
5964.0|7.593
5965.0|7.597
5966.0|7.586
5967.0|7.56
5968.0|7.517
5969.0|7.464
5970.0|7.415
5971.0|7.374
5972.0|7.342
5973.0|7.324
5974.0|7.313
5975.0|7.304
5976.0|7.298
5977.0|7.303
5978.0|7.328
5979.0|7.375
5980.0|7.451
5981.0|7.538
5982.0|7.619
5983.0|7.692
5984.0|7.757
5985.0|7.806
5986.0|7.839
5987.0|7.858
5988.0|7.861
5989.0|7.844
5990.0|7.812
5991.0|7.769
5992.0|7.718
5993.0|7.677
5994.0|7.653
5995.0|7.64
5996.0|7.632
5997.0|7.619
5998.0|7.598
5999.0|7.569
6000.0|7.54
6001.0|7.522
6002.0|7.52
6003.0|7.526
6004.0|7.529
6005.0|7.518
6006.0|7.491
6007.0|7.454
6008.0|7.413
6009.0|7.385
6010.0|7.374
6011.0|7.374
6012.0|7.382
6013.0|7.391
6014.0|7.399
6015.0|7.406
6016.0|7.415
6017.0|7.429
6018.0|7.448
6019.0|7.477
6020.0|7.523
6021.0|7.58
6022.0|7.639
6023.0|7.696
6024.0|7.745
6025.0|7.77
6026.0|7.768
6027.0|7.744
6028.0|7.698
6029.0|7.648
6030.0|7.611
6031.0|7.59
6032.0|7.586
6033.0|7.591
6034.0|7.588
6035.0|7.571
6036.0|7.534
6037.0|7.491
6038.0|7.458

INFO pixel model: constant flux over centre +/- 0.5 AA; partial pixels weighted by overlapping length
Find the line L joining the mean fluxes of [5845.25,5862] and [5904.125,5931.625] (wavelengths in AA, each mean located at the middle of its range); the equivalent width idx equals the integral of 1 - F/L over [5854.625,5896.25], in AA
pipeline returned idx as 0.6 AA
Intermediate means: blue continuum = 7.55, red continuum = 7.6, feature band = 7.46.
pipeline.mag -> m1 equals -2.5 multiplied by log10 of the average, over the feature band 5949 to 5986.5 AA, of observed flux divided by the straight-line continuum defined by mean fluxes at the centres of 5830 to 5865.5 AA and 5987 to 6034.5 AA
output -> 0.02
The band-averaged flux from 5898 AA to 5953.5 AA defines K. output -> 7.58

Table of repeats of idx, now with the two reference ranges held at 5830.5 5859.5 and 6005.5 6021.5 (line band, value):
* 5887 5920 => 0.4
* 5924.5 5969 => 0.1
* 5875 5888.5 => 0.3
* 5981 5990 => -0.4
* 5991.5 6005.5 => -0.3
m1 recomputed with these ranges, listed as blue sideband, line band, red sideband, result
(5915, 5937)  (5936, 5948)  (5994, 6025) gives -0.013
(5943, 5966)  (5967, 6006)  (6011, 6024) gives -0.008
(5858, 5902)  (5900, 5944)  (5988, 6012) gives -0.015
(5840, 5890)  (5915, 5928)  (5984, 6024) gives -0.016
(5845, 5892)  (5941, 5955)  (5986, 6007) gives 0.003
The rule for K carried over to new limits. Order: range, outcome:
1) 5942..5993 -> 7.55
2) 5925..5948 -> 7.53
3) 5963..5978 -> 7.43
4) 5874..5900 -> 7.38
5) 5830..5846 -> 7.77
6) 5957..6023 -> 7.53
